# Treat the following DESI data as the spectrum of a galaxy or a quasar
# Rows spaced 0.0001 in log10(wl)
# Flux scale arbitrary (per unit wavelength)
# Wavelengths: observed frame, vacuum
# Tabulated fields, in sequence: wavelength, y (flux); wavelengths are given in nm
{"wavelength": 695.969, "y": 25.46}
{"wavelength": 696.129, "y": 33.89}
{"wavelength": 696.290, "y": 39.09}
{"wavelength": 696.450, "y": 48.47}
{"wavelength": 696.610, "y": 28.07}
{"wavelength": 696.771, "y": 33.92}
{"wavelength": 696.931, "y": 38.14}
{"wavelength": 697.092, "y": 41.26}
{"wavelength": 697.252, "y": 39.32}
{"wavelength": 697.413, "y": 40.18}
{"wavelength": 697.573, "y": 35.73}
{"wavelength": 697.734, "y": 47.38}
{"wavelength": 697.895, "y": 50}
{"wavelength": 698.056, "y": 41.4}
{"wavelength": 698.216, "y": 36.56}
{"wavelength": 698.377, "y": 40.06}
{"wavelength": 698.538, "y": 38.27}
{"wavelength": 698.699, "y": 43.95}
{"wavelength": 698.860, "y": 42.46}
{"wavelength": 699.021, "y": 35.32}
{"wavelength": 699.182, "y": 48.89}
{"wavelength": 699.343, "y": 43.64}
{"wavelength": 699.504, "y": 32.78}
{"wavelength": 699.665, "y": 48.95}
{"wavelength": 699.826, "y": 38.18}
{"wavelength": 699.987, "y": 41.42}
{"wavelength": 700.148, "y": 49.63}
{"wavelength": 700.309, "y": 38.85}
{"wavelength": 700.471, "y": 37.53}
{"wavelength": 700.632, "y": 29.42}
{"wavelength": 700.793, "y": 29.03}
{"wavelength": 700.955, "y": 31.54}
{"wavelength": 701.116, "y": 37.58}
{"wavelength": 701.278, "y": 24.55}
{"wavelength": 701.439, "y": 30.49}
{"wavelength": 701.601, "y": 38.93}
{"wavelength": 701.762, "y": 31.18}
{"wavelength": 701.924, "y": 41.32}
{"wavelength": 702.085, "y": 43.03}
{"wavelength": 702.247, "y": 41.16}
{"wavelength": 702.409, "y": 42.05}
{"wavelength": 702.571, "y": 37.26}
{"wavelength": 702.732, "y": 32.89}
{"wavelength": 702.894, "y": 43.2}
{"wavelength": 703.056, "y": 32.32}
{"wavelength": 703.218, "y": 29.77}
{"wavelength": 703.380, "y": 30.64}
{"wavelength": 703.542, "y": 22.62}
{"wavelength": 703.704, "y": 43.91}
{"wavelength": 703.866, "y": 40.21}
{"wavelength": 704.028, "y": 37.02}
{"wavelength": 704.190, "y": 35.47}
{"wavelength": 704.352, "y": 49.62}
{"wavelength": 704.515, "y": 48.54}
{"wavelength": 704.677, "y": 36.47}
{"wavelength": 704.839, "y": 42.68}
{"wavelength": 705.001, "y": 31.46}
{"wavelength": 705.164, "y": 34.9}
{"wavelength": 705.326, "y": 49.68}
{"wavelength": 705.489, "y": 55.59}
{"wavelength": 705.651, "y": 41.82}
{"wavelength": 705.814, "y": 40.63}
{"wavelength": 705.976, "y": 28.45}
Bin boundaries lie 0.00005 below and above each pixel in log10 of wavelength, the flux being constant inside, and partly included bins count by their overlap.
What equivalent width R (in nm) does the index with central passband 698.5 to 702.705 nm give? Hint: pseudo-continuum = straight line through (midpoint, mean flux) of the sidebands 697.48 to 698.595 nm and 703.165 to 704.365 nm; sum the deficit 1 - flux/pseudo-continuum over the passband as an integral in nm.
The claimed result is 0.05 nm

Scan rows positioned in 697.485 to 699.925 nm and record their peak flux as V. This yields 50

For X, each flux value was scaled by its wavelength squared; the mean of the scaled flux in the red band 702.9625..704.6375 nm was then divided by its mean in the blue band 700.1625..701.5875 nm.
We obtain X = 1.12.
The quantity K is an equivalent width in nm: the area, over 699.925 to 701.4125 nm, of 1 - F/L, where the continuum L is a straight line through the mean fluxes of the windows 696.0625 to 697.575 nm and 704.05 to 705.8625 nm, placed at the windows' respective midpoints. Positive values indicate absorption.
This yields 0.18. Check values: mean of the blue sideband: 38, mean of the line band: 35.2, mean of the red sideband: 42.3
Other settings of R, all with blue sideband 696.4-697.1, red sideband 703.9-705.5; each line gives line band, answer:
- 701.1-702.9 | 0.15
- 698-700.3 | -0.18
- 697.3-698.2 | -0.11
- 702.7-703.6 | 0.19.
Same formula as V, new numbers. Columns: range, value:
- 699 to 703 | 49.63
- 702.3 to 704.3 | 43.91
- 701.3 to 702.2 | 43.03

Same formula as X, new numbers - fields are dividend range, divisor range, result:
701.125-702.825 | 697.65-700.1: 0.87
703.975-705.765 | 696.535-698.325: 1.10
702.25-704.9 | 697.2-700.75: 0.94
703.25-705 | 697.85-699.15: 0.94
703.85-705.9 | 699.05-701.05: 1.09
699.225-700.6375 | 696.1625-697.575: 1.08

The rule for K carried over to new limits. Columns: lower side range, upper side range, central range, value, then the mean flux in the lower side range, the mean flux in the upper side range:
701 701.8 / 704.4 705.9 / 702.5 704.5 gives 0.08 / 32.6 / 42.5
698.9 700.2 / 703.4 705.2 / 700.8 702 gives 0.22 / 42.2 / 38.3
